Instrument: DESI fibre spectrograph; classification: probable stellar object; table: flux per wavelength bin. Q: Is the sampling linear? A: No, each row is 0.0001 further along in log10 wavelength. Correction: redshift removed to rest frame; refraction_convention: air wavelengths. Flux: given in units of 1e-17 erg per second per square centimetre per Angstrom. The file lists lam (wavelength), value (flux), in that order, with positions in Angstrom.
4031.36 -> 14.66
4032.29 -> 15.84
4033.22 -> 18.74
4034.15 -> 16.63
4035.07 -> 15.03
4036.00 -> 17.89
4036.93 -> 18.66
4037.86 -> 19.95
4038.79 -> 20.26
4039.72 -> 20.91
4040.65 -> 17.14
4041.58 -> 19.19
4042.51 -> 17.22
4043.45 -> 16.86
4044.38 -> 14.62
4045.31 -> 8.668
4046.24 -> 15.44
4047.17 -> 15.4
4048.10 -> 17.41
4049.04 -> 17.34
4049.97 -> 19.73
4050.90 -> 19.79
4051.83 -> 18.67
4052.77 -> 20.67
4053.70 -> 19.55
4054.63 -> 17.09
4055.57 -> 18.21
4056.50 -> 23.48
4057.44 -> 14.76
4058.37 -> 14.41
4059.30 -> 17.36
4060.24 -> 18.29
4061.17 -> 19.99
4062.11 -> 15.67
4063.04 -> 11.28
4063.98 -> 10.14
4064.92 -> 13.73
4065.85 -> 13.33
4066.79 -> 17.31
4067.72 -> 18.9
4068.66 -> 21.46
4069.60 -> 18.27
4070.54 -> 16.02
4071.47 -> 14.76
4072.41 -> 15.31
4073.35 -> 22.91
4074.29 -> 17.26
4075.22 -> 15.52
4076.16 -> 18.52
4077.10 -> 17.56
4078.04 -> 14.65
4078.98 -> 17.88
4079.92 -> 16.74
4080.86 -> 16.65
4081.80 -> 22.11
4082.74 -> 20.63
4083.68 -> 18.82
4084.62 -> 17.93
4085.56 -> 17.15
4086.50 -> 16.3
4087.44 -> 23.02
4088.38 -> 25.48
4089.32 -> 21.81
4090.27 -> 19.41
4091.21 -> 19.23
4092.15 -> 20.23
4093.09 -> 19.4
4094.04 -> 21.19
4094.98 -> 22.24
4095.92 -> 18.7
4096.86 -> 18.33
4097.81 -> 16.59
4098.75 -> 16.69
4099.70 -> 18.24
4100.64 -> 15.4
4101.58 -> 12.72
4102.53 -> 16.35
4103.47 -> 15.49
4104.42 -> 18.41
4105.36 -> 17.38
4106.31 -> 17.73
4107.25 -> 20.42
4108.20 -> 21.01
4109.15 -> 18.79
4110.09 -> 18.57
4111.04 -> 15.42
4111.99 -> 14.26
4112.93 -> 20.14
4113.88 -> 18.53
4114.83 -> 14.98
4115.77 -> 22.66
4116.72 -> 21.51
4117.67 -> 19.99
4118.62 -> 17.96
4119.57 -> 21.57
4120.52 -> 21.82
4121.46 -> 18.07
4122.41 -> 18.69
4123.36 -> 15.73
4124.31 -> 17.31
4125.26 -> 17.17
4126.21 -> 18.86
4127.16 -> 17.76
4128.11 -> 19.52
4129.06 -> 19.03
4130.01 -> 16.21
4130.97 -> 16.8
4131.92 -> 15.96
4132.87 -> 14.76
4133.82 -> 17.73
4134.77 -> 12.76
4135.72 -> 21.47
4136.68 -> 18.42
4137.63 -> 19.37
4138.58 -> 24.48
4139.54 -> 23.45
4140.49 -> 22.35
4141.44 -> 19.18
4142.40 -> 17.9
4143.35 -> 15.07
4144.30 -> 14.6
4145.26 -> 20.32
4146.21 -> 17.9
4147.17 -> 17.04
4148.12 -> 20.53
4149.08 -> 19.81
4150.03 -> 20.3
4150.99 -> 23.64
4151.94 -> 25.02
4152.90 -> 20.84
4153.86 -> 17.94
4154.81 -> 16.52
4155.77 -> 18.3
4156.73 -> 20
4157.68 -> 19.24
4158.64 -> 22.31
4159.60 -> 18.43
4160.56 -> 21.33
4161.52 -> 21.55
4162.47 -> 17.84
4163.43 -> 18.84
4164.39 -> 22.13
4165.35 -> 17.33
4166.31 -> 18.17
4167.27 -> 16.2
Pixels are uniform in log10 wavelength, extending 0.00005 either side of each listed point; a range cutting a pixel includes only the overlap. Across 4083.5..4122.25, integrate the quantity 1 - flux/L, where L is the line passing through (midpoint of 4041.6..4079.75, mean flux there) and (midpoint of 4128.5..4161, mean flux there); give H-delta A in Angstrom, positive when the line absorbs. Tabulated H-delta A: -1.7 Angstrom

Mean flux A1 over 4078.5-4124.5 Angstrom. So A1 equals 18.7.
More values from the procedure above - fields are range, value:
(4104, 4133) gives 18.3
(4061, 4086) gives 17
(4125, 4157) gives 18.9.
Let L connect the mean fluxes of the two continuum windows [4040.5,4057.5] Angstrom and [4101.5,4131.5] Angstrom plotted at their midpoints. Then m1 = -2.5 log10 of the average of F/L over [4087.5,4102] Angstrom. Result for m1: -0.070 mag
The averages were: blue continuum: 17.5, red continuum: 18.2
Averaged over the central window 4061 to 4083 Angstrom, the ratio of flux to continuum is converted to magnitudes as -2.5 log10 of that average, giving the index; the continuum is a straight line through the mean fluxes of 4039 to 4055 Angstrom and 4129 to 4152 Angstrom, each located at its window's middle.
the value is 0.06 mag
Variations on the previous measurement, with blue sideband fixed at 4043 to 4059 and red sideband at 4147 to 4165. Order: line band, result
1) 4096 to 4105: 0.12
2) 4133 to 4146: 0.04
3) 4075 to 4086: 0.01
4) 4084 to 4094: -0.10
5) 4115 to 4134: 0.05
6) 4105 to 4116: 0.04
